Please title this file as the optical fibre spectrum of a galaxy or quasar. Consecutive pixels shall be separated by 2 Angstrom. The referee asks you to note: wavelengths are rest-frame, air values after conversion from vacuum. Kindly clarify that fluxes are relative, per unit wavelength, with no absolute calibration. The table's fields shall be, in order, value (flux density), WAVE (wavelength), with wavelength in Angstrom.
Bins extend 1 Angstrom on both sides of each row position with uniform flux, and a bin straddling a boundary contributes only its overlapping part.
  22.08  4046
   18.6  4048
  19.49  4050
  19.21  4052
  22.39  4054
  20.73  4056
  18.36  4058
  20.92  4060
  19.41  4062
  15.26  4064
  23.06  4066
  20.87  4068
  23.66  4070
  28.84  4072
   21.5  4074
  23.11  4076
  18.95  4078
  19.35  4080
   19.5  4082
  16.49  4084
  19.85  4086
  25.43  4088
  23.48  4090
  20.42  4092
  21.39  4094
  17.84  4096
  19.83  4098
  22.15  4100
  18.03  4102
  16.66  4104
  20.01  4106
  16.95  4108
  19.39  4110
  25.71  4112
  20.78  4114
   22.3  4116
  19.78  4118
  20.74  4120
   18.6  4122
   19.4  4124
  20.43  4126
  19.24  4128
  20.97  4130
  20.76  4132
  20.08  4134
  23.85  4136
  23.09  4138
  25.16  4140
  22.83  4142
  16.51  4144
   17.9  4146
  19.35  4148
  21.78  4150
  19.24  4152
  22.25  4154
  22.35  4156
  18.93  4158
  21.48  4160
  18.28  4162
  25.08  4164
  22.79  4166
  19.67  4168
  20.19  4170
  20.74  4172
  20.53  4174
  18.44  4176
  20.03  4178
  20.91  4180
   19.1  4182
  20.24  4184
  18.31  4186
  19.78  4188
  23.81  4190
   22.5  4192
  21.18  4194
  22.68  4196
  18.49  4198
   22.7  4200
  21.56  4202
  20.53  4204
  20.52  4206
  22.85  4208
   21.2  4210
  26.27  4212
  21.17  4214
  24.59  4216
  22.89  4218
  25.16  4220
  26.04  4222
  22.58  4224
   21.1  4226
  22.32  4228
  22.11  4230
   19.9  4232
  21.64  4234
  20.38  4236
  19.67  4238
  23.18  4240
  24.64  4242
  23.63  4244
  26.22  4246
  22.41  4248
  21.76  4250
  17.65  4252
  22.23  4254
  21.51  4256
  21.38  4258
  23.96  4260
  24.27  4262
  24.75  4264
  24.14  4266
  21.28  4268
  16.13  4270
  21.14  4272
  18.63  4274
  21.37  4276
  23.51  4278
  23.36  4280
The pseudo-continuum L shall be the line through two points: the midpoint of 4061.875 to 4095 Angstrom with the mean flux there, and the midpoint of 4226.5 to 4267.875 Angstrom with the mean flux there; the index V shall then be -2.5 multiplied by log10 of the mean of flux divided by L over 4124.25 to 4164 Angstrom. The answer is 0.04 mag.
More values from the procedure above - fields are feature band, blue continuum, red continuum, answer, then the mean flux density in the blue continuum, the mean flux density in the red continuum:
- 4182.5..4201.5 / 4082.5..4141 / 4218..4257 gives 0.03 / 20.6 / 22.3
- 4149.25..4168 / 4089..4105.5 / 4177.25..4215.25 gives -0.02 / 20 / 21.3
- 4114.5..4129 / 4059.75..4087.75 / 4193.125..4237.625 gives 0.06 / 20.9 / 22.1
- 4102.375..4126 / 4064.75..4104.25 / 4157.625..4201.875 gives 0.05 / 21.1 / 20.8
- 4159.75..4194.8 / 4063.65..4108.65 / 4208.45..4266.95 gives 0.06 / 20.7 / 22.7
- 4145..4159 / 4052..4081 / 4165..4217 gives 0.05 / 21.1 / 21.2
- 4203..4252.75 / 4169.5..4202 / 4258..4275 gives -0.06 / 20.6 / 21.8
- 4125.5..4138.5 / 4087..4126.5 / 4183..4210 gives -0.03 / 20.5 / 21.2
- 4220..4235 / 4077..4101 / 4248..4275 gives -0.06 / 20.4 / 21.5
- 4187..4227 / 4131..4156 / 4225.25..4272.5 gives -0.04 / 21.1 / 22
